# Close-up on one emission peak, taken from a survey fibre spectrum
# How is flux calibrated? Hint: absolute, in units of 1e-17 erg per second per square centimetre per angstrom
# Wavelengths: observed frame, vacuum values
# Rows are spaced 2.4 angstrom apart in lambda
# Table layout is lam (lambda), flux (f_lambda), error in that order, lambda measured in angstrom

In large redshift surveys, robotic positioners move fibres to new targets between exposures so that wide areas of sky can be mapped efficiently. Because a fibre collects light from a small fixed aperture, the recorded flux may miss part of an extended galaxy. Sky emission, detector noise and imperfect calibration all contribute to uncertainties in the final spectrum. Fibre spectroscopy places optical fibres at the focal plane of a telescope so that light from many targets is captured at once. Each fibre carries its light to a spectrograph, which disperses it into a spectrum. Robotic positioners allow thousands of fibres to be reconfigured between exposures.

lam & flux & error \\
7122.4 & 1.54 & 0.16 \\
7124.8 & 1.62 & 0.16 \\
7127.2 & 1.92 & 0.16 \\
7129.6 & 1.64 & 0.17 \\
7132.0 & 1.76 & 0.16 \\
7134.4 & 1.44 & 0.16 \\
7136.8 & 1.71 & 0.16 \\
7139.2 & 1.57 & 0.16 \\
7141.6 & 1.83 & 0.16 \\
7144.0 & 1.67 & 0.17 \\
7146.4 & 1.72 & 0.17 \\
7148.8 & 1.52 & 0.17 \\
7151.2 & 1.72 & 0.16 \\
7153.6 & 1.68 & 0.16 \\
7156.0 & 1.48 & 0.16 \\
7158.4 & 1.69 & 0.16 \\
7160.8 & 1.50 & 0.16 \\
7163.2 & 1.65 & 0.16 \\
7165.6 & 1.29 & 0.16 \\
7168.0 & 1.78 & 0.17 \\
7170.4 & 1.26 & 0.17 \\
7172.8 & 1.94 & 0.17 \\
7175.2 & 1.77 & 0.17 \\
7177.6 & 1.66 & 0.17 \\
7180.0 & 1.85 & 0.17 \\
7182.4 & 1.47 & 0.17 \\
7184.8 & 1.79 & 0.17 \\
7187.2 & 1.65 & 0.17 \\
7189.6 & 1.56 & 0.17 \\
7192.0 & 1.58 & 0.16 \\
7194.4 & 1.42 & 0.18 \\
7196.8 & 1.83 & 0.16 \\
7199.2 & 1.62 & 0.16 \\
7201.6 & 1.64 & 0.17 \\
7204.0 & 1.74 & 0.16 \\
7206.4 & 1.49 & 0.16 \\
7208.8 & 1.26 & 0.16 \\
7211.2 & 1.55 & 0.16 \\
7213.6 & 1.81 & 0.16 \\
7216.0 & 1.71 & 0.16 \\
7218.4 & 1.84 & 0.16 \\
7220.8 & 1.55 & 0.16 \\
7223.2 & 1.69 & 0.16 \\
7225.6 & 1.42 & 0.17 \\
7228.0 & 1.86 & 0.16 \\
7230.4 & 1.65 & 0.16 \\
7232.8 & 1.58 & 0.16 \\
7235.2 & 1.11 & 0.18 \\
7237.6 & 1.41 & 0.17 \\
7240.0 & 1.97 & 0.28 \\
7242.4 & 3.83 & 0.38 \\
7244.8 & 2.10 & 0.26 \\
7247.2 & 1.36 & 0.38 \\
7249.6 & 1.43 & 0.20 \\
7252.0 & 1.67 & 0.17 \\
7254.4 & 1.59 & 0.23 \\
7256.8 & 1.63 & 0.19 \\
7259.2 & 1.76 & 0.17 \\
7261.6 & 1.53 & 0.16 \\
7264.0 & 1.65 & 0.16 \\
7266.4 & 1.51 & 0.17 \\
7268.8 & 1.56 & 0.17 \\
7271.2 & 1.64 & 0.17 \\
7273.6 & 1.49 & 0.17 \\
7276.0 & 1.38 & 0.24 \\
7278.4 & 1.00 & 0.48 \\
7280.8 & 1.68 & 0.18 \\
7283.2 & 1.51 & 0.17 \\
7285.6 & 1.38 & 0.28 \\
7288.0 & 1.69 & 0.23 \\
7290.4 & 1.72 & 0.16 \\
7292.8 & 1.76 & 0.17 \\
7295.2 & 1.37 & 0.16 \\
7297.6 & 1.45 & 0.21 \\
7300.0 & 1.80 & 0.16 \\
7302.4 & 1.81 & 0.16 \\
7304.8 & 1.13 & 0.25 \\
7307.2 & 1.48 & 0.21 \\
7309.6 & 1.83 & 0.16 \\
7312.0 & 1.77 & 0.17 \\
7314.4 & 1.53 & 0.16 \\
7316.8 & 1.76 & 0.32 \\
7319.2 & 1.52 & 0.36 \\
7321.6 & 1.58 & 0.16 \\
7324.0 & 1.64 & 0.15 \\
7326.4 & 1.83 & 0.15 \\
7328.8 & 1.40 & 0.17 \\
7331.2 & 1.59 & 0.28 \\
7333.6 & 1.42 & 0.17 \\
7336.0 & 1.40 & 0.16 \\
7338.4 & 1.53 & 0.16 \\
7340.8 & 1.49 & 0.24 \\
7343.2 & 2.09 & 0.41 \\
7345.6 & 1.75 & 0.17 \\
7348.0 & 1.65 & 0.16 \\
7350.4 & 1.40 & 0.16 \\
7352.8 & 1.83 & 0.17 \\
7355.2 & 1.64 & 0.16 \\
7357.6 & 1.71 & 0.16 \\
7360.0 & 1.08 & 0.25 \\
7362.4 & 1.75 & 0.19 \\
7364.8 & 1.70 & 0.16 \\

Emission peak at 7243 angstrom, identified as Hbeta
